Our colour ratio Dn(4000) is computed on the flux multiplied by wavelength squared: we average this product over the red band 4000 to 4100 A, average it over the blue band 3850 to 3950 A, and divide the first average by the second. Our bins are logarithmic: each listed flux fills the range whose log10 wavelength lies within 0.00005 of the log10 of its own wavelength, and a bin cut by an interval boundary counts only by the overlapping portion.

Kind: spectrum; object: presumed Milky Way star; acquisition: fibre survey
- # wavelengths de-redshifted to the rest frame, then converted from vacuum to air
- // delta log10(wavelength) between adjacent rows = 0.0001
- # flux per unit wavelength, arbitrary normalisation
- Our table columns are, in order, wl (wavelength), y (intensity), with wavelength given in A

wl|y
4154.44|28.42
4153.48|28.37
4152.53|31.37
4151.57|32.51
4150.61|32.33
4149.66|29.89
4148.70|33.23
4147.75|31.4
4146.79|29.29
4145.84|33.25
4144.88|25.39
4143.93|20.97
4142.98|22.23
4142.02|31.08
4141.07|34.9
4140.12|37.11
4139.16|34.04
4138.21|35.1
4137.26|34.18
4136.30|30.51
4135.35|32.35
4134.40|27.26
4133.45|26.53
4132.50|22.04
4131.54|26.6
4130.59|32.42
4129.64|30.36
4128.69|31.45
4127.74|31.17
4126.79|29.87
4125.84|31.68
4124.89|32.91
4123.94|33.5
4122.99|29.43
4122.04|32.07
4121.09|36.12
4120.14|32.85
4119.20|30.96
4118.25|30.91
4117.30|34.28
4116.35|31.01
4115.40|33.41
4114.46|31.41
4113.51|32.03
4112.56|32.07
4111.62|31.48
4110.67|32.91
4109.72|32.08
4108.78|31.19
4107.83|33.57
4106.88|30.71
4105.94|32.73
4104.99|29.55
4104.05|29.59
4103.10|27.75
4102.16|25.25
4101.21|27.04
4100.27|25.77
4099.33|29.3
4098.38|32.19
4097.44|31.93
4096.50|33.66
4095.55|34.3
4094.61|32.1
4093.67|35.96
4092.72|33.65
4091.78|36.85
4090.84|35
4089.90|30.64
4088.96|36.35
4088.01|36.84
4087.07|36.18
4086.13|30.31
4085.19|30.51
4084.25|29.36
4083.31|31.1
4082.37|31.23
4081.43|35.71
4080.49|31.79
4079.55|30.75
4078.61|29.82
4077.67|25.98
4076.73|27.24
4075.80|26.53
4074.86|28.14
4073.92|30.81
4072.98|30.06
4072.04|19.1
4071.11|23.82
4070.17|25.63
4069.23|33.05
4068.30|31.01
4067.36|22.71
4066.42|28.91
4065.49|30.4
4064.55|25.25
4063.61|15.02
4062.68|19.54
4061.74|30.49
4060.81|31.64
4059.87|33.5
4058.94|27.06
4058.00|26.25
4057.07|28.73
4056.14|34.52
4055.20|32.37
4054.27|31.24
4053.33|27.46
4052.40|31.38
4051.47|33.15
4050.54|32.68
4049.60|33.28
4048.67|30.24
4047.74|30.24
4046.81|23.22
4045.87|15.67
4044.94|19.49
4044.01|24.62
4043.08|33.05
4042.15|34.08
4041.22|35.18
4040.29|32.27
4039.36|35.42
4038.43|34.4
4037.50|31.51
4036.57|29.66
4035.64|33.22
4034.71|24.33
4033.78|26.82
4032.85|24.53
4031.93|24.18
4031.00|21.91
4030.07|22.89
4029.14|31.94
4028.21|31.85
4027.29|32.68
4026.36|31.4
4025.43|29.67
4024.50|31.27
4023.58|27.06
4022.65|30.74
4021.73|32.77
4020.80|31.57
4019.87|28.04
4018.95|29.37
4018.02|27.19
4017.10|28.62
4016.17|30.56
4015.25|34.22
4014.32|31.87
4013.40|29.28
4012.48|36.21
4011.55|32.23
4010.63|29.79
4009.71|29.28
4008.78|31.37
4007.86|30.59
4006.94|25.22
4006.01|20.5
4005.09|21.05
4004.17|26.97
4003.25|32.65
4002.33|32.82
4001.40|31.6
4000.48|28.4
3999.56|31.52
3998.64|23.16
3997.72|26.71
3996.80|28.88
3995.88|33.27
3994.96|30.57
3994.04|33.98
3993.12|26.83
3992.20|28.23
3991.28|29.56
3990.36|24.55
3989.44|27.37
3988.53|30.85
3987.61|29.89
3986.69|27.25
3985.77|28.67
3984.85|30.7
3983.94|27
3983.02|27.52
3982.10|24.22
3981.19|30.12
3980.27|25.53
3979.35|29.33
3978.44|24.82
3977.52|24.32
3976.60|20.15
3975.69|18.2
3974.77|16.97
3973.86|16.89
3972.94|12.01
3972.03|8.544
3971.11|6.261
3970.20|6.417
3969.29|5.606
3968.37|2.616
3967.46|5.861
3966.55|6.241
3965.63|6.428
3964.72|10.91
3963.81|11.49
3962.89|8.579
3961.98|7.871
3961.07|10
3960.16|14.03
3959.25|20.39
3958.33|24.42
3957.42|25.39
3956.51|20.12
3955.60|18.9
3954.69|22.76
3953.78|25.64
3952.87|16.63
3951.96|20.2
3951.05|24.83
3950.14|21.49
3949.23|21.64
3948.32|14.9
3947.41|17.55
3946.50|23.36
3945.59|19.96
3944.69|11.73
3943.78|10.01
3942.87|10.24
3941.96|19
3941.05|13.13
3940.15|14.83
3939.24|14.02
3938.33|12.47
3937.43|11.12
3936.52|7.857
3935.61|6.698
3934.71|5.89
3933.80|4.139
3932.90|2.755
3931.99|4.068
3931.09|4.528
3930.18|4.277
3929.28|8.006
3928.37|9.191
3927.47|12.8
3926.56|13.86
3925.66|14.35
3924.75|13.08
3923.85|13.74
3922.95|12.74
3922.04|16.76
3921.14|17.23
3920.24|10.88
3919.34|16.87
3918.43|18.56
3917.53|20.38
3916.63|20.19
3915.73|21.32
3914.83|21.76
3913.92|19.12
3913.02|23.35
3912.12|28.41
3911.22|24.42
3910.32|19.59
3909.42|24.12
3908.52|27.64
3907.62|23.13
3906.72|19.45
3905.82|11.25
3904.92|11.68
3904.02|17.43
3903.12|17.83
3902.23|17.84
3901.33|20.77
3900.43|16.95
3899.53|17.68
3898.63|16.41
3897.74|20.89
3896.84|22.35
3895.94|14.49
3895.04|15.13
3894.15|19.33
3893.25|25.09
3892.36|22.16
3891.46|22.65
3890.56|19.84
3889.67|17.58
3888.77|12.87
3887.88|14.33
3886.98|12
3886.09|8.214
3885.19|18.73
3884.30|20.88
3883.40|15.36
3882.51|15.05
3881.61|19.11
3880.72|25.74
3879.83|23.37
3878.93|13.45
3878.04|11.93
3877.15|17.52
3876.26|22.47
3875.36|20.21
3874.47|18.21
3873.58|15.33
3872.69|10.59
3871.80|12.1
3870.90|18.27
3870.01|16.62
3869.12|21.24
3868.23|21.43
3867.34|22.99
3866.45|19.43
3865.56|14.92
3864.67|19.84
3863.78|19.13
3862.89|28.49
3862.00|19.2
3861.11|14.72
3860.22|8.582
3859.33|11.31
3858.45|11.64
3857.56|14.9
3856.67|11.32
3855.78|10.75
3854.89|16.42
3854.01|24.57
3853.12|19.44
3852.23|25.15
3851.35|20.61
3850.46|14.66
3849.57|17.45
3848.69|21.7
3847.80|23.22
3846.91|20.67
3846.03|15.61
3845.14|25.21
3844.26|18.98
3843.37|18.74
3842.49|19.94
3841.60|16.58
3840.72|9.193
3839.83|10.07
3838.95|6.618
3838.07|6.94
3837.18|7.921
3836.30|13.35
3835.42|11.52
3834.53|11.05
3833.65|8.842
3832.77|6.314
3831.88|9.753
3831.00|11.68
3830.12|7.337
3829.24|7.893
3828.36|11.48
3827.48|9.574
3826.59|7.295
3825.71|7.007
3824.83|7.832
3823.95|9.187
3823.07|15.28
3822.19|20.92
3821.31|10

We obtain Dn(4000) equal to 1.95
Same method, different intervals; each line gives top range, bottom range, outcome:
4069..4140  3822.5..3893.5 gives 2.23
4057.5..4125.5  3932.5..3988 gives 1.96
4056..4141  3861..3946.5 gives 2.05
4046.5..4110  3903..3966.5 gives 2.08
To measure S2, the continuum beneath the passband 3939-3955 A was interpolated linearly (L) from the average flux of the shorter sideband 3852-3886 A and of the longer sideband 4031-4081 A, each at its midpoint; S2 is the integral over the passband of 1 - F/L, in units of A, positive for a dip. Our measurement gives 3.1 A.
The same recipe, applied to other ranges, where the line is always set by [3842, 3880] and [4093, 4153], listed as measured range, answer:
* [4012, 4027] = -2.80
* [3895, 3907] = 1.63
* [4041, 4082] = -0.71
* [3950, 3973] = 8.96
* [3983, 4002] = -3.46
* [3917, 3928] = 3.08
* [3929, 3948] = 9.63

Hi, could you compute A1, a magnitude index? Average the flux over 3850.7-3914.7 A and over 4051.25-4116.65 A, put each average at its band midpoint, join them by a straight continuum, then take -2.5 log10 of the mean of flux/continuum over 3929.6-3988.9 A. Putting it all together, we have 0.39 mag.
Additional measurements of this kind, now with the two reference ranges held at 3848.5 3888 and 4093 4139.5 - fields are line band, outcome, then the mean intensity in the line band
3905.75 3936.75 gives 0.315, 15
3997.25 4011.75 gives -0.138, 28.3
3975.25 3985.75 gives -0.095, 25.8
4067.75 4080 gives 0.038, 27.8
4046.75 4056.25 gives -0.130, 31.1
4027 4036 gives -0.034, 27.3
